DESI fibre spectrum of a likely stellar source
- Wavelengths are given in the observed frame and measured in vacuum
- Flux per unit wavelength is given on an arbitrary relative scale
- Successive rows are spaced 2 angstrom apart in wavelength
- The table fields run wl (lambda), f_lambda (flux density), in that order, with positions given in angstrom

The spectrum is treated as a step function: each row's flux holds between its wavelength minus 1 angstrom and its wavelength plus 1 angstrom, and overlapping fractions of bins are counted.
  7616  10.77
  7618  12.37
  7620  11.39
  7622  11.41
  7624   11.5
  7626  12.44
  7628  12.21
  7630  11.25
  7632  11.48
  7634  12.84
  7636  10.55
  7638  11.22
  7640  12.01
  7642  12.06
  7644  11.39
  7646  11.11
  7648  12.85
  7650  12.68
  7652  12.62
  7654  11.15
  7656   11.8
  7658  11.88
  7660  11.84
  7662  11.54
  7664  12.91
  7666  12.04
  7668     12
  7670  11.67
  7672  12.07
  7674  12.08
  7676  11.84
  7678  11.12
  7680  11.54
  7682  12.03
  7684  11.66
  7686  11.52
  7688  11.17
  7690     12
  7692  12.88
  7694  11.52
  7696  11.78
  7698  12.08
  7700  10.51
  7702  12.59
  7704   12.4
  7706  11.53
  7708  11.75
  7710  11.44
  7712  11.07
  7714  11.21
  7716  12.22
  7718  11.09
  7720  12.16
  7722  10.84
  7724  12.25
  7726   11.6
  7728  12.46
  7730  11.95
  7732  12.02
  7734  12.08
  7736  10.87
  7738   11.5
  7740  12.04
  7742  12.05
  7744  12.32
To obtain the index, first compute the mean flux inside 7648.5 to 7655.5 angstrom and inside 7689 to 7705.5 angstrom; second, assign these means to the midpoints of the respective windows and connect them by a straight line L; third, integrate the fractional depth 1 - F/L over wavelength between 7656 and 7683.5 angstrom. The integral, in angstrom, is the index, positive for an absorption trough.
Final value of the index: 0.5 angstrom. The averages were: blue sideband 12.2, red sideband 12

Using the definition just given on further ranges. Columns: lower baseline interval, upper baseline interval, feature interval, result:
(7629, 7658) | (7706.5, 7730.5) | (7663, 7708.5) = -0.5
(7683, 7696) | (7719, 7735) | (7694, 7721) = 0.4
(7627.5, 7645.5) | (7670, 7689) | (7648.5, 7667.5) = -0.7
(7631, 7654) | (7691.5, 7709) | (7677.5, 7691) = 0.3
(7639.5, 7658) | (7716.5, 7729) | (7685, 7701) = 0.2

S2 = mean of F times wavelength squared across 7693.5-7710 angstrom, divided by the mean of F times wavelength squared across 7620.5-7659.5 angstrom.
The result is 1.0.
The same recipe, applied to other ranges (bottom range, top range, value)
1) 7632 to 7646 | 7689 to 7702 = 1.04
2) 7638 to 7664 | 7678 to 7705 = 1.00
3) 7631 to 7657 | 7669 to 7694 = 1.01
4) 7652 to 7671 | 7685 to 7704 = 1.00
